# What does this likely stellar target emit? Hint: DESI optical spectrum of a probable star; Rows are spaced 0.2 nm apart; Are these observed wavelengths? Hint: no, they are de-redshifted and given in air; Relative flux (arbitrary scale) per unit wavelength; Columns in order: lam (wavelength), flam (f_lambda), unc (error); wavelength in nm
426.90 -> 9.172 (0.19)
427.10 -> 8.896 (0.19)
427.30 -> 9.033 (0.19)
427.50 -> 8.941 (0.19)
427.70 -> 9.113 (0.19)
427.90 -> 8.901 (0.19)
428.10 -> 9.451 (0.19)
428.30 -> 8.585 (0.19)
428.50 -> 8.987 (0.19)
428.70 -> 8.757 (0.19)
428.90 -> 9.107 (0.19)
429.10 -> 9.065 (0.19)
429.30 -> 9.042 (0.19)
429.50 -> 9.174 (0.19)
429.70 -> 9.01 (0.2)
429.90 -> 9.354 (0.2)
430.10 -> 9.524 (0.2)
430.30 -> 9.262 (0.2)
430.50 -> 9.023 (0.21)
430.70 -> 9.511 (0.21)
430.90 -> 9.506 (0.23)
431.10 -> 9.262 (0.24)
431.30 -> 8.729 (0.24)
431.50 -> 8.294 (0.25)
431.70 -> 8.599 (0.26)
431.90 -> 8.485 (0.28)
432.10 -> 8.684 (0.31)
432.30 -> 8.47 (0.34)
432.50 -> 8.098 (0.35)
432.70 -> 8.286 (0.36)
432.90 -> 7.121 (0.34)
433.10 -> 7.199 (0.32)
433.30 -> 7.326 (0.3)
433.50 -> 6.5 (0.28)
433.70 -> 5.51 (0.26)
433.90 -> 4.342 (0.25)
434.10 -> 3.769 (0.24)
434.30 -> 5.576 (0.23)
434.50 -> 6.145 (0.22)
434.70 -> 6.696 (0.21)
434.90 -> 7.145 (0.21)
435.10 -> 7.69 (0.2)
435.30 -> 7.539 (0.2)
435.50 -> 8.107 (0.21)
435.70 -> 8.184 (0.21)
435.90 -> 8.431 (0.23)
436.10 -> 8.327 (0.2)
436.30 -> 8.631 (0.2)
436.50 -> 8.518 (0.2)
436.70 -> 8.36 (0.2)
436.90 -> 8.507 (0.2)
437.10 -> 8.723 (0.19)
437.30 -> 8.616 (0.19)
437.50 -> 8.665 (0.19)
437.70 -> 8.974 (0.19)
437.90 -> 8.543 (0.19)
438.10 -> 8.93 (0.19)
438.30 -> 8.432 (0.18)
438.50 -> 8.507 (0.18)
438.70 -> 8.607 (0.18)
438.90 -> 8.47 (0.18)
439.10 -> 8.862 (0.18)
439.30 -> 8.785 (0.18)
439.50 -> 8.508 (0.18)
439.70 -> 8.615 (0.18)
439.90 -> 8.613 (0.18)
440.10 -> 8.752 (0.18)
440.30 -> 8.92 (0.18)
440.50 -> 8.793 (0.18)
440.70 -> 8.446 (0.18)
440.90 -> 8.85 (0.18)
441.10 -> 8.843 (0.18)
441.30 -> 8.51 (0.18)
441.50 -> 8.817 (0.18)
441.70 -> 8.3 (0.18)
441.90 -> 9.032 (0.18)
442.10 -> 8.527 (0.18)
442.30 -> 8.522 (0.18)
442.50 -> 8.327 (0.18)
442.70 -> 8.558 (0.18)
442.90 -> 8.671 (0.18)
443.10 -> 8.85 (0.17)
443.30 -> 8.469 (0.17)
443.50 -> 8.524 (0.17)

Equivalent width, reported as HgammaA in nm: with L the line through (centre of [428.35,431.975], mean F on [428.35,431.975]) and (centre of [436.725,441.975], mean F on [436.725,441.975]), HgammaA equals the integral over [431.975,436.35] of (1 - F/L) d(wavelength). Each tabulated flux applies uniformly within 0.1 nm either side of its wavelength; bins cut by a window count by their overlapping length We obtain 0.84 nm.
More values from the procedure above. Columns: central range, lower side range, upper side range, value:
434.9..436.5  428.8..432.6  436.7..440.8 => 0.12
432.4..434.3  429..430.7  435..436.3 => 0.47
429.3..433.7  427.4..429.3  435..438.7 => 0.15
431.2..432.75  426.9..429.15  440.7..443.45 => 0.07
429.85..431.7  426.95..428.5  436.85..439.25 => -0.05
